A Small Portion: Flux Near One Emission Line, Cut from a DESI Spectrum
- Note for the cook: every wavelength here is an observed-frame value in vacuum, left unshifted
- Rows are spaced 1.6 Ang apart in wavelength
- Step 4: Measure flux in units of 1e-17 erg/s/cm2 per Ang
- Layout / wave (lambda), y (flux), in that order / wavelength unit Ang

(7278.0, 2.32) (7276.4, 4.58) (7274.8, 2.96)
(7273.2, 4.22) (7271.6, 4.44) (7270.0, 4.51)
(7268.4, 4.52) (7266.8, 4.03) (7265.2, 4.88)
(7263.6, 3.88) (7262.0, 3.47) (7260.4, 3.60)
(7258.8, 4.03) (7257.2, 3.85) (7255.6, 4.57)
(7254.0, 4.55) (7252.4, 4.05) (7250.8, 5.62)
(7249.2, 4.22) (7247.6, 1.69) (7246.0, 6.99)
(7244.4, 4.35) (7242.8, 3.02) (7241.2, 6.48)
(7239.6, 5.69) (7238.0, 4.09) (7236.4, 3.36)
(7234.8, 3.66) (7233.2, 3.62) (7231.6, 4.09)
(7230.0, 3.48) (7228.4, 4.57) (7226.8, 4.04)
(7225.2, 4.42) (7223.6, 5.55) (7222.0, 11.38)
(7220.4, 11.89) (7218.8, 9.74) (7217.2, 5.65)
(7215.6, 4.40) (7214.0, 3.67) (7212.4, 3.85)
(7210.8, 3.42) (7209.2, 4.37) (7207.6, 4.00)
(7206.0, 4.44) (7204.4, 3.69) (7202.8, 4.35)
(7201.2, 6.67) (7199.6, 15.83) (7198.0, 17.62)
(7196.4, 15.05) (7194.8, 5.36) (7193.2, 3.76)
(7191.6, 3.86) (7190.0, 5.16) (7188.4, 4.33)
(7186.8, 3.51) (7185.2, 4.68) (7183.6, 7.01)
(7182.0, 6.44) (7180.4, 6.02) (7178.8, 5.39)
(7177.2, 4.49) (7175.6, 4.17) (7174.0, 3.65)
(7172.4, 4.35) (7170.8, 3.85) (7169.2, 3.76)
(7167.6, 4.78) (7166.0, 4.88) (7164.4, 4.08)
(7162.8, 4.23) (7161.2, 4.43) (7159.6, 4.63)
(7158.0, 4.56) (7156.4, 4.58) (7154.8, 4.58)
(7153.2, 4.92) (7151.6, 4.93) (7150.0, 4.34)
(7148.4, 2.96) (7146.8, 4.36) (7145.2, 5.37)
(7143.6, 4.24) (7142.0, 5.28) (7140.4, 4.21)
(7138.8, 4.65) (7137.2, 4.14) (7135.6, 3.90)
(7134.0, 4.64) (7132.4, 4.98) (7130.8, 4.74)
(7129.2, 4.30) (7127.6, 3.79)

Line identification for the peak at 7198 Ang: Halpha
